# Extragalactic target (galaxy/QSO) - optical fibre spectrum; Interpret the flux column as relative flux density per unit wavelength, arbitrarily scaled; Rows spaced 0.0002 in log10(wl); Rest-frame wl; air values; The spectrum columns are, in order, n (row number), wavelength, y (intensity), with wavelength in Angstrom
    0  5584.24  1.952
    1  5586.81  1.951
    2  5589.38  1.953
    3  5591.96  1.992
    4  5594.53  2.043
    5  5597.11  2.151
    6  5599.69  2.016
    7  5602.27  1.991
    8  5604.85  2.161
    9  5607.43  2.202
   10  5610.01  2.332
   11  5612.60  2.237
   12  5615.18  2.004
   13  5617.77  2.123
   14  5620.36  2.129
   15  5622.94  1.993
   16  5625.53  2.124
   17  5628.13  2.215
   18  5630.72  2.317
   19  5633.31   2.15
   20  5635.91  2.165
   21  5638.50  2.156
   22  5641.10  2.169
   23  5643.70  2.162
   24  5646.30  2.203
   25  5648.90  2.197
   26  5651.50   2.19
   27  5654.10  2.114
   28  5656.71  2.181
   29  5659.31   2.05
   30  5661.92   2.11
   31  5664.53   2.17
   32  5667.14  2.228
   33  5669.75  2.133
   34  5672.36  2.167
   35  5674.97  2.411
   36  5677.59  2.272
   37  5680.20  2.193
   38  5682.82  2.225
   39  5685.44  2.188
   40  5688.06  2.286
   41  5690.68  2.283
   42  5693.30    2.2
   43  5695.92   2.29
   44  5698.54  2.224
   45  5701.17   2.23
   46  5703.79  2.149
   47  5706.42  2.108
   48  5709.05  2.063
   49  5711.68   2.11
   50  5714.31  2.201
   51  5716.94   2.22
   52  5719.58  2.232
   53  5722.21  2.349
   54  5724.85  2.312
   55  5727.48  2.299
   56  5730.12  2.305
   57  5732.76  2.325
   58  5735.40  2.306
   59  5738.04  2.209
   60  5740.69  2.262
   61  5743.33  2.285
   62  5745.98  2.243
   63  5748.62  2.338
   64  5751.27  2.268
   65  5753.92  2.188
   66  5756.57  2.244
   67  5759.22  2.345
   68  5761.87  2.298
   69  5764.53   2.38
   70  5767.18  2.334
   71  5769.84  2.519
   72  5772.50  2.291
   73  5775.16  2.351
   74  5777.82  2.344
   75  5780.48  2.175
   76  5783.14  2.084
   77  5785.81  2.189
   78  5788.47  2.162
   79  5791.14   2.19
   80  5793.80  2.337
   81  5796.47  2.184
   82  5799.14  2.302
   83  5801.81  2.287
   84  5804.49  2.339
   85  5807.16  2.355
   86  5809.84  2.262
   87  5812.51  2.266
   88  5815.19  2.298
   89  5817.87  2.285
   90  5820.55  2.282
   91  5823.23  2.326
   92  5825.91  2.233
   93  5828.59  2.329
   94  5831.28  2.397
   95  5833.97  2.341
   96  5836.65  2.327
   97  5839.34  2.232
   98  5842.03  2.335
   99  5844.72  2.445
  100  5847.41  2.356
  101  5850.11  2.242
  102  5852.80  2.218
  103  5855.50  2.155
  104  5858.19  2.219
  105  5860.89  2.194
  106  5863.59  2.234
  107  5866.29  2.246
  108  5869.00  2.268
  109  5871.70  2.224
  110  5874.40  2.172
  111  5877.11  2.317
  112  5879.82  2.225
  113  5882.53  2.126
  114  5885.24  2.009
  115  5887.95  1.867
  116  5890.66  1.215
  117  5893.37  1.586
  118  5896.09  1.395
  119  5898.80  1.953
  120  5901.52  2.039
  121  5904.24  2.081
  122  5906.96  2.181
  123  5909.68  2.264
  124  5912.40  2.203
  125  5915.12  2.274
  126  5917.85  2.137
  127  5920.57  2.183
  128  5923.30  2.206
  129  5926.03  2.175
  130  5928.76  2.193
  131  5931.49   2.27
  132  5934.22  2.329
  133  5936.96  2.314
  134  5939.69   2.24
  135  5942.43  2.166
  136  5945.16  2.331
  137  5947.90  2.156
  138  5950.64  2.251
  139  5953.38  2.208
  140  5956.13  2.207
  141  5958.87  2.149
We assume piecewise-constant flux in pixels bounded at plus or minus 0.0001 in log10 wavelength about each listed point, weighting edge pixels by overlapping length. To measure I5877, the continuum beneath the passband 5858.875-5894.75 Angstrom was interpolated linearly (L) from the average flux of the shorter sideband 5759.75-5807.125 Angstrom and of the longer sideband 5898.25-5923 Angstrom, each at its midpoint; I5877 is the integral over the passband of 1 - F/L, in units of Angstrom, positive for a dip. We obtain 2.22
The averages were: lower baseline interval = 2.28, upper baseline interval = 2.16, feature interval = 2.05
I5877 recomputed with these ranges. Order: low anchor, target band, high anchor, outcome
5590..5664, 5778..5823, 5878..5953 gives -3.1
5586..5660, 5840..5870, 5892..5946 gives -2.0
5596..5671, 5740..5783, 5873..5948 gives -3.5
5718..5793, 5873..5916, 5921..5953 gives 4.9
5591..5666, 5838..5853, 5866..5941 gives -1.5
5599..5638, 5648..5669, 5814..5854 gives 0.2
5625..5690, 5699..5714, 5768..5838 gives 0.6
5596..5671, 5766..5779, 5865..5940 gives -1.5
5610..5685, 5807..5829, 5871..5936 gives -1.9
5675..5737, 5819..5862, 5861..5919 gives -3.9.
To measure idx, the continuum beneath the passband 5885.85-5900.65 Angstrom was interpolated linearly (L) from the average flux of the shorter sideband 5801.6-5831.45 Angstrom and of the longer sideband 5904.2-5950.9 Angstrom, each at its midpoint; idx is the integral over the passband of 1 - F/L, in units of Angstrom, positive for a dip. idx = 4.01 Angstrom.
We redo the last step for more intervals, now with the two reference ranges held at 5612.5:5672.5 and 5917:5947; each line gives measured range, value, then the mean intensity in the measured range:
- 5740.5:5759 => -0.7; 2.27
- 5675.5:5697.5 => -0.9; 2.25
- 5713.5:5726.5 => -0.6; 2.27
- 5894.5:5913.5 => 1.8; 2.01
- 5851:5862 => 0.1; 2.2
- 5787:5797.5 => -0.1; 2.22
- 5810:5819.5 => -0.3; 2.28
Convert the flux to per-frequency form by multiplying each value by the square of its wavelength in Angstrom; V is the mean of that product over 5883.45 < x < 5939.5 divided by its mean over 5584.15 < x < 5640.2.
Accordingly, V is 1.1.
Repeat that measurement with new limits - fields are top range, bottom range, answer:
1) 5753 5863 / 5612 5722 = 1.10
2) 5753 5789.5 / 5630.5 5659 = 1.10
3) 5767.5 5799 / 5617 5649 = 1.10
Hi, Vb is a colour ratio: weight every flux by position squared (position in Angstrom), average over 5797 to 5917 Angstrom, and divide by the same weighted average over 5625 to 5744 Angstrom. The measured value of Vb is 1.0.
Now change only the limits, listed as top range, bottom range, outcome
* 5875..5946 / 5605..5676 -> 1.06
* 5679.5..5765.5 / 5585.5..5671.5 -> 1.09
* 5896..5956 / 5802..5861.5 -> 0.98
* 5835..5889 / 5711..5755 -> 1.03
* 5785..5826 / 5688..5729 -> 1.06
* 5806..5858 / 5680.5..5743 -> 1.07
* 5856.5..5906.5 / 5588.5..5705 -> 1.01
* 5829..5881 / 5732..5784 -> 1.03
